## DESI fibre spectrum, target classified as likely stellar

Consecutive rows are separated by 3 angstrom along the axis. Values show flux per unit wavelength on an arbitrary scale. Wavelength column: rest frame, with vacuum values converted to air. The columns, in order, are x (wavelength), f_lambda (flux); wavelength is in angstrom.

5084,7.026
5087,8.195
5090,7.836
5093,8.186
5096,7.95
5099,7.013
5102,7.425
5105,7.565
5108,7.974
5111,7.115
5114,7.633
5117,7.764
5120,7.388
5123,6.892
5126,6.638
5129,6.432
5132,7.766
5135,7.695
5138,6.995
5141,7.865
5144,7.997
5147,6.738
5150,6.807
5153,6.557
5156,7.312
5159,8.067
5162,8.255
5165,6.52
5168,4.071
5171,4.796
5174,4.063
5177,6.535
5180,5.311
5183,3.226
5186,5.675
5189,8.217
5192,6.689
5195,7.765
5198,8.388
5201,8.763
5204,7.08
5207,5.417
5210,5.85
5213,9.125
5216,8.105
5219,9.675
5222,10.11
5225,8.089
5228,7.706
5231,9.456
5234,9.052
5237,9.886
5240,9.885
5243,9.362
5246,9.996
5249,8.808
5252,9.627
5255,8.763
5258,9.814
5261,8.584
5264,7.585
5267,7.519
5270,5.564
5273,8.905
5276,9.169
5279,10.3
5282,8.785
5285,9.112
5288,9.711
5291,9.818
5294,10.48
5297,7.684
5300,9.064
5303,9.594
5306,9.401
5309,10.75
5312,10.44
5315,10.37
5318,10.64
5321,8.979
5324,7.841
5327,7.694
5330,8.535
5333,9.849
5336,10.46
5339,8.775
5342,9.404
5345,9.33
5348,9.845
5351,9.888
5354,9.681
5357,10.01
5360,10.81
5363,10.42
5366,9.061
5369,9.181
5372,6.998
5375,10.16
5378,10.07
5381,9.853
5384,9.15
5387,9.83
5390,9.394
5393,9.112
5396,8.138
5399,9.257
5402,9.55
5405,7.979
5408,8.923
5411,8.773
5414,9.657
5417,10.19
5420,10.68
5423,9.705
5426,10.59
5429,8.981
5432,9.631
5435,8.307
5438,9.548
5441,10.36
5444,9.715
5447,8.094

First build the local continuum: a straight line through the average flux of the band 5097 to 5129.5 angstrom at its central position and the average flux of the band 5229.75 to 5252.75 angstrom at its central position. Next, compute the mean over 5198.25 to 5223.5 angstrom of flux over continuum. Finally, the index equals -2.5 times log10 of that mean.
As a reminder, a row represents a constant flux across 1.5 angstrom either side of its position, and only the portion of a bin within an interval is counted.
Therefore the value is 0.12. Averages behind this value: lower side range 7.29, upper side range 9.51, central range 8.03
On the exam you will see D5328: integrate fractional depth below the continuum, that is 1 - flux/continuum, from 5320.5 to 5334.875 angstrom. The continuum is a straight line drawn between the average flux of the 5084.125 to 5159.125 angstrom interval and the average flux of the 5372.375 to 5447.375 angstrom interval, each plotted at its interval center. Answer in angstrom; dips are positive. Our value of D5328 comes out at 0.4 angstrom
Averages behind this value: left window 7.41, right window 9.41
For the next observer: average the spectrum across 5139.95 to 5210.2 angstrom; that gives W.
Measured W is 6.59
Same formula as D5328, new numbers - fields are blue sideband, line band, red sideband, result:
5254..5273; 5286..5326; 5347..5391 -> -4.2 angstrom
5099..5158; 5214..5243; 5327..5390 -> -3.0 angstrom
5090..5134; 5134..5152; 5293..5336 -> 1.0 angstrom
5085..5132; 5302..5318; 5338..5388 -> -1.8 angstrom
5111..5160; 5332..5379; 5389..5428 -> -3.4 angstrom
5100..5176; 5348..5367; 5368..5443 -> -2.2 angstrom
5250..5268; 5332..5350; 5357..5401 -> -0.8 angstrom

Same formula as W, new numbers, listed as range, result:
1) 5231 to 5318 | 9.24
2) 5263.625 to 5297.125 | 8.8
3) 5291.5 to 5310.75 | 9.52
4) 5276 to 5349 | 9.44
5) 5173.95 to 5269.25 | 7.98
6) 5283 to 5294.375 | 9.67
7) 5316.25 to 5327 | 8.98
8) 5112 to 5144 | 7.34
